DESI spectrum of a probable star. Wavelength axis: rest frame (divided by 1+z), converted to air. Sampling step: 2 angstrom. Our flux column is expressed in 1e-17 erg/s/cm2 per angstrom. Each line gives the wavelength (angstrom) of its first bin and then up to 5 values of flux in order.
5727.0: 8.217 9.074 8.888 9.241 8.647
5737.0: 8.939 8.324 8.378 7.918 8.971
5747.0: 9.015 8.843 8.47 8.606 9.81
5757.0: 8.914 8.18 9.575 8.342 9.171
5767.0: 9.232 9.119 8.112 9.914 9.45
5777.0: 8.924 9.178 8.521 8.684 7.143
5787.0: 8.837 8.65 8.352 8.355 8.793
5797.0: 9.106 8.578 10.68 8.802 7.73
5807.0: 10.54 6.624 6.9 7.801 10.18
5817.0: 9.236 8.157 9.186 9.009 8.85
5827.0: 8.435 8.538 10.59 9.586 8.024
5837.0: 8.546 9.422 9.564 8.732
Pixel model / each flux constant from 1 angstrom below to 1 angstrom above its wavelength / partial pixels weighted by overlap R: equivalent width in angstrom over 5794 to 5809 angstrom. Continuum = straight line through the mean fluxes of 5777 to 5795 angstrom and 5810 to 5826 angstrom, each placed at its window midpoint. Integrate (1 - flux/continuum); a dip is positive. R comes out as -0.7 angstrom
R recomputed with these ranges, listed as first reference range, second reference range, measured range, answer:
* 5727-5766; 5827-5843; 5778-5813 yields 1.7 angstrom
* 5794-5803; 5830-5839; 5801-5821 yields 1.4 angstrom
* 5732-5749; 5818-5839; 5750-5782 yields -0.8 angstrom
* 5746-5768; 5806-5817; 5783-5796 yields 0.4 angstrom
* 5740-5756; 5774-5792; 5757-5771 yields -0.3 angstrom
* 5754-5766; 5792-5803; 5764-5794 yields 0.9 angstrom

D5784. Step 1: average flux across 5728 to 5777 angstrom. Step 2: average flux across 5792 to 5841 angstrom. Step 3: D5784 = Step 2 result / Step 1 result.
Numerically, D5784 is 0.99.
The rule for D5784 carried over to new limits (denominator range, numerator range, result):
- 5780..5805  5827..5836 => 1.05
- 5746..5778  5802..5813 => 0.90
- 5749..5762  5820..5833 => 1.02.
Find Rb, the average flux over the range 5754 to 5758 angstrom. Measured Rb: 9.36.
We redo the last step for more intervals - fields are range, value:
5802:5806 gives 8.27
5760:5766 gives 9.03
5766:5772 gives 8.82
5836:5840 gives 8.98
